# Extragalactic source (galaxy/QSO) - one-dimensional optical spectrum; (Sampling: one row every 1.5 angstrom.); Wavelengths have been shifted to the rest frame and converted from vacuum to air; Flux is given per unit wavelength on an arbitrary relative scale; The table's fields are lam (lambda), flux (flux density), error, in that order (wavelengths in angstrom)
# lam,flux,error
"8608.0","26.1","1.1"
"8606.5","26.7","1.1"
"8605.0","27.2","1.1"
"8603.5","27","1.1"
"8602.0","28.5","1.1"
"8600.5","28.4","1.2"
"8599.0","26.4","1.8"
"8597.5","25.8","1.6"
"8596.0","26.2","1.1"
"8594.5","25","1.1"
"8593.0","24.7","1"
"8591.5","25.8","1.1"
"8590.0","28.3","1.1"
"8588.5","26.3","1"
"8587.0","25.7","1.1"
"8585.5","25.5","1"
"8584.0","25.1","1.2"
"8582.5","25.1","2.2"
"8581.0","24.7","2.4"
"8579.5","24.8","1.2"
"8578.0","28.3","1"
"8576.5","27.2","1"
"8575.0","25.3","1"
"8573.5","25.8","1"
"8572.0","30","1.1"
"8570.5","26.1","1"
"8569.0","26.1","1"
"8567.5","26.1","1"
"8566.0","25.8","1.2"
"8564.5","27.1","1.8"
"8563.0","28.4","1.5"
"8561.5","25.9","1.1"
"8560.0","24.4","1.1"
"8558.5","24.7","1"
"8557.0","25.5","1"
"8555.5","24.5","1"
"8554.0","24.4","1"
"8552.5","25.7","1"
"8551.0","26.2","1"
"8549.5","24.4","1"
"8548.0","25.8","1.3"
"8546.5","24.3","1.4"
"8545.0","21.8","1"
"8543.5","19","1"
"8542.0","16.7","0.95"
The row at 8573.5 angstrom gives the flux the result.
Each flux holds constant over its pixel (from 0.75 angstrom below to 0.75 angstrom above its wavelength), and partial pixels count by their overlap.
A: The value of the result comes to 25.8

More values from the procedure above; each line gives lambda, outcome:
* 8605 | 27.2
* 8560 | 24.4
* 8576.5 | 27.2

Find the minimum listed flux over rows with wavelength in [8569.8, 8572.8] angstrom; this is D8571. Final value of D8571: 26.1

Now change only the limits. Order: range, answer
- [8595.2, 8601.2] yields 25.8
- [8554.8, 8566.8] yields 24.4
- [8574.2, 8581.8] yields 24.7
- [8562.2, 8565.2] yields 27.1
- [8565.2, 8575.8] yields 25.3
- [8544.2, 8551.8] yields 21.8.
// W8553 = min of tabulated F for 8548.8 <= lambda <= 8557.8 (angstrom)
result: 24.4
